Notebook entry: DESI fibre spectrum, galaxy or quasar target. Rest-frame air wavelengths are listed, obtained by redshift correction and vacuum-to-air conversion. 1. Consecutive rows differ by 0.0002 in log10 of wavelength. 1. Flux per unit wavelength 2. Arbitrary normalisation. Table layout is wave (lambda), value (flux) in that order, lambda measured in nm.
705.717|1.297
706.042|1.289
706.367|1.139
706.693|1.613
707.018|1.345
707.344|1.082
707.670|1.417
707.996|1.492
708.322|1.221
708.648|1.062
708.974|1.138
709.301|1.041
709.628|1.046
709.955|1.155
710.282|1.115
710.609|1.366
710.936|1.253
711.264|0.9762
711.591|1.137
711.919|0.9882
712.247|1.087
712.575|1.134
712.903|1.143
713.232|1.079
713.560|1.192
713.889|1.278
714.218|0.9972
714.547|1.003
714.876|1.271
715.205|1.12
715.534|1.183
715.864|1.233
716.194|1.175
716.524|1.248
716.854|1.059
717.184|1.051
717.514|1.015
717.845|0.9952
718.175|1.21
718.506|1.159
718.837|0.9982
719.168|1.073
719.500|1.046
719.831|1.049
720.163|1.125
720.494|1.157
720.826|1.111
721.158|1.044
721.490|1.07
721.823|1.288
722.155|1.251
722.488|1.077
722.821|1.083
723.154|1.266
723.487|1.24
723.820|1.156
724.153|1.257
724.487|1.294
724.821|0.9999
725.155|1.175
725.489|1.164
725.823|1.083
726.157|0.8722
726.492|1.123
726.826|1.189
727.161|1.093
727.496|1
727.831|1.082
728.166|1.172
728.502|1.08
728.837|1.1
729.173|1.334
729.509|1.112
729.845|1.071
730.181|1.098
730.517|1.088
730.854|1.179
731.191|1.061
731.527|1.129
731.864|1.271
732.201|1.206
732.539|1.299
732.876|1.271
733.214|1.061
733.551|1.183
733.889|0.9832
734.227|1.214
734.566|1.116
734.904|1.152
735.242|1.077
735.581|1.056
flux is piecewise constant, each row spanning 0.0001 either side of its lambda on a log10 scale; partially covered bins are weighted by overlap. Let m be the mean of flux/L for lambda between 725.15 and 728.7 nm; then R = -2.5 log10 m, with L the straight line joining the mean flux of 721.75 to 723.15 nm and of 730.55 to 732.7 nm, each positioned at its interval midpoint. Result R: 0.09 mag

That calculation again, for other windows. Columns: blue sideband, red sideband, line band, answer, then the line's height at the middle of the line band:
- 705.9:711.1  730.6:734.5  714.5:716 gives 0.038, 1.22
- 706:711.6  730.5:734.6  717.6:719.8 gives 0.113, 1.19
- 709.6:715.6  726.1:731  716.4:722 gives 0.025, 1.12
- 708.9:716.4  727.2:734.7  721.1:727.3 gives -0.006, 1.14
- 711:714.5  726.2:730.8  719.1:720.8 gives 0.014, 1.11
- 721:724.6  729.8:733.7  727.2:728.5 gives 0.084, 1.17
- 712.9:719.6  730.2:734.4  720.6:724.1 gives -0.025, 1.14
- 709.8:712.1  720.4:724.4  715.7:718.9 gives 0.037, 1.16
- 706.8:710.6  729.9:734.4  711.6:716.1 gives 0.058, 1.19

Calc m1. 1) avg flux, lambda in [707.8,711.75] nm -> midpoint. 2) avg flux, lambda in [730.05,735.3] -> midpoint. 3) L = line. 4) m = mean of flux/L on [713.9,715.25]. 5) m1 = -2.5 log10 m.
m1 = 0.05 mag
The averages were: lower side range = 1.17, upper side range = 1.15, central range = 1.12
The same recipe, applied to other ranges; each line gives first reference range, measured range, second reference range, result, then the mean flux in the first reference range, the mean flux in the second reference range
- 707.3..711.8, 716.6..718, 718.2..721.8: 0.07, 1.18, 1.1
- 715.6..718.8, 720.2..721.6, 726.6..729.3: 0.02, 1.12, 1.13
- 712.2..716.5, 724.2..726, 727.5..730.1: -0.02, 1.15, 1.13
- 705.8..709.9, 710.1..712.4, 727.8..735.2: 0.09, 1.24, 1.15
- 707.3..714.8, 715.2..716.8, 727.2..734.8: -0.04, 1.15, 1.14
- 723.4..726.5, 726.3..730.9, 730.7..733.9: 0.03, 1.13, 1.17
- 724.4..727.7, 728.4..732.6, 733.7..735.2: -0.05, 1.09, 1.11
